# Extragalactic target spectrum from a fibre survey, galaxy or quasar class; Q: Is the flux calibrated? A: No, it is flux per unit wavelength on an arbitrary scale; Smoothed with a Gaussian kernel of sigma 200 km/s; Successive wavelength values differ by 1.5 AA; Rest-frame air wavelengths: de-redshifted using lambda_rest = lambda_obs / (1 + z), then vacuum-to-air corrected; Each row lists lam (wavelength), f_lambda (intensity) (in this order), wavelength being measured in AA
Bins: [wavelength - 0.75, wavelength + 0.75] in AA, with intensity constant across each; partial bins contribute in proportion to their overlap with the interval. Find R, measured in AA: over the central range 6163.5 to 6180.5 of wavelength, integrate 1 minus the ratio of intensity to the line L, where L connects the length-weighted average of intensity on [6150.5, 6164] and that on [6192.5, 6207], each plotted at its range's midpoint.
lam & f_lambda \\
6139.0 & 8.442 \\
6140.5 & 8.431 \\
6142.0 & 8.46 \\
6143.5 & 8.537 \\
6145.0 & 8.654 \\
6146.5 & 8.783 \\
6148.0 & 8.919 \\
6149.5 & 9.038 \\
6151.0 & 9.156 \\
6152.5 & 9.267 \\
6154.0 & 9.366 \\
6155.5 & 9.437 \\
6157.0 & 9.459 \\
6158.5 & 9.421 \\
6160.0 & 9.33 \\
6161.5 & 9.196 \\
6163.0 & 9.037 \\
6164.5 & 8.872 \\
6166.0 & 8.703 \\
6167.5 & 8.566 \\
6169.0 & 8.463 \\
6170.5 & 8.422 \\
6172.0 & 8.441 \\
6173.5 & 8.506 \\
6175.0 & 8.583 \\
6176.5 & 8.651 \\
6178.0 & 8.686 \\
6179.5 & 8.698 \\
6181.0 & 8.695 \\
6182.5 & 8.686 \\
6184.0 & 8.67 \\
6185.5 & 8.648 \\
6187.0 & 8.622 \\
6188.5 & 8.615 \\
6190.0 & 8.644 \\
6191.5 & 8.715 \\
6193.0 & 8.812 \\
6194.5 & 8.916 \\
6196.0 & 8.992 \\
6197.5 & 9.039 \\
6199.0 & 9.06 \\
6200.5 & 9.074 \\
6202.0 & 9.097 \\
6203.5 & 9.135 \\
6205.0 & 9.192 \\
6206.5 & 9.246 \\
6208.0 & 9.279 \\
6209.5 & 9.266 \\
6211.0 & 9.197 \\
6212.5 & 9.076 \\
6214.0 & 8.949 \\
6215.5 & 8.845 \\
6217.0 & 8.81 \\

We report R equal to 1.1 AA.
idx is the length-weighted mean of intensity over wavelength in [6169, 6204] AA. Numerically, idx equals 8.75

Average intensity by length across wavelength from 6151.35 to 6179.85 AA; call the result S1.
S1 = 8.91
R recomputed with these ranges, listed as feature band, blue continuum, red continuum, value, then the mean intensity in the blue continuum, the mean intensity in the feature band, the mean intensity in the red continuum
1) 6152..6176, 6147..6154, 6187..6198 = 0.21 AA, 9.11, 8.94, 8.8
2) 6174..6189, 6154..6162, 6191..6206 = 0.84 AA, 9.37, 8.65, 9.01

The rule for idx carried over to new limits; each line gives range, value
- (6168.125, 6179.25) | 8.54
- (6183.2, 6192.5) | 8.66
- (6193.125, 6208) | 9.08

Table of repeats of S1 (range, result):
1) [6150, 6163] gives 9.31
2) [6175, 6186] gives 8.67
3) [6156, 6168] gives 9.09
